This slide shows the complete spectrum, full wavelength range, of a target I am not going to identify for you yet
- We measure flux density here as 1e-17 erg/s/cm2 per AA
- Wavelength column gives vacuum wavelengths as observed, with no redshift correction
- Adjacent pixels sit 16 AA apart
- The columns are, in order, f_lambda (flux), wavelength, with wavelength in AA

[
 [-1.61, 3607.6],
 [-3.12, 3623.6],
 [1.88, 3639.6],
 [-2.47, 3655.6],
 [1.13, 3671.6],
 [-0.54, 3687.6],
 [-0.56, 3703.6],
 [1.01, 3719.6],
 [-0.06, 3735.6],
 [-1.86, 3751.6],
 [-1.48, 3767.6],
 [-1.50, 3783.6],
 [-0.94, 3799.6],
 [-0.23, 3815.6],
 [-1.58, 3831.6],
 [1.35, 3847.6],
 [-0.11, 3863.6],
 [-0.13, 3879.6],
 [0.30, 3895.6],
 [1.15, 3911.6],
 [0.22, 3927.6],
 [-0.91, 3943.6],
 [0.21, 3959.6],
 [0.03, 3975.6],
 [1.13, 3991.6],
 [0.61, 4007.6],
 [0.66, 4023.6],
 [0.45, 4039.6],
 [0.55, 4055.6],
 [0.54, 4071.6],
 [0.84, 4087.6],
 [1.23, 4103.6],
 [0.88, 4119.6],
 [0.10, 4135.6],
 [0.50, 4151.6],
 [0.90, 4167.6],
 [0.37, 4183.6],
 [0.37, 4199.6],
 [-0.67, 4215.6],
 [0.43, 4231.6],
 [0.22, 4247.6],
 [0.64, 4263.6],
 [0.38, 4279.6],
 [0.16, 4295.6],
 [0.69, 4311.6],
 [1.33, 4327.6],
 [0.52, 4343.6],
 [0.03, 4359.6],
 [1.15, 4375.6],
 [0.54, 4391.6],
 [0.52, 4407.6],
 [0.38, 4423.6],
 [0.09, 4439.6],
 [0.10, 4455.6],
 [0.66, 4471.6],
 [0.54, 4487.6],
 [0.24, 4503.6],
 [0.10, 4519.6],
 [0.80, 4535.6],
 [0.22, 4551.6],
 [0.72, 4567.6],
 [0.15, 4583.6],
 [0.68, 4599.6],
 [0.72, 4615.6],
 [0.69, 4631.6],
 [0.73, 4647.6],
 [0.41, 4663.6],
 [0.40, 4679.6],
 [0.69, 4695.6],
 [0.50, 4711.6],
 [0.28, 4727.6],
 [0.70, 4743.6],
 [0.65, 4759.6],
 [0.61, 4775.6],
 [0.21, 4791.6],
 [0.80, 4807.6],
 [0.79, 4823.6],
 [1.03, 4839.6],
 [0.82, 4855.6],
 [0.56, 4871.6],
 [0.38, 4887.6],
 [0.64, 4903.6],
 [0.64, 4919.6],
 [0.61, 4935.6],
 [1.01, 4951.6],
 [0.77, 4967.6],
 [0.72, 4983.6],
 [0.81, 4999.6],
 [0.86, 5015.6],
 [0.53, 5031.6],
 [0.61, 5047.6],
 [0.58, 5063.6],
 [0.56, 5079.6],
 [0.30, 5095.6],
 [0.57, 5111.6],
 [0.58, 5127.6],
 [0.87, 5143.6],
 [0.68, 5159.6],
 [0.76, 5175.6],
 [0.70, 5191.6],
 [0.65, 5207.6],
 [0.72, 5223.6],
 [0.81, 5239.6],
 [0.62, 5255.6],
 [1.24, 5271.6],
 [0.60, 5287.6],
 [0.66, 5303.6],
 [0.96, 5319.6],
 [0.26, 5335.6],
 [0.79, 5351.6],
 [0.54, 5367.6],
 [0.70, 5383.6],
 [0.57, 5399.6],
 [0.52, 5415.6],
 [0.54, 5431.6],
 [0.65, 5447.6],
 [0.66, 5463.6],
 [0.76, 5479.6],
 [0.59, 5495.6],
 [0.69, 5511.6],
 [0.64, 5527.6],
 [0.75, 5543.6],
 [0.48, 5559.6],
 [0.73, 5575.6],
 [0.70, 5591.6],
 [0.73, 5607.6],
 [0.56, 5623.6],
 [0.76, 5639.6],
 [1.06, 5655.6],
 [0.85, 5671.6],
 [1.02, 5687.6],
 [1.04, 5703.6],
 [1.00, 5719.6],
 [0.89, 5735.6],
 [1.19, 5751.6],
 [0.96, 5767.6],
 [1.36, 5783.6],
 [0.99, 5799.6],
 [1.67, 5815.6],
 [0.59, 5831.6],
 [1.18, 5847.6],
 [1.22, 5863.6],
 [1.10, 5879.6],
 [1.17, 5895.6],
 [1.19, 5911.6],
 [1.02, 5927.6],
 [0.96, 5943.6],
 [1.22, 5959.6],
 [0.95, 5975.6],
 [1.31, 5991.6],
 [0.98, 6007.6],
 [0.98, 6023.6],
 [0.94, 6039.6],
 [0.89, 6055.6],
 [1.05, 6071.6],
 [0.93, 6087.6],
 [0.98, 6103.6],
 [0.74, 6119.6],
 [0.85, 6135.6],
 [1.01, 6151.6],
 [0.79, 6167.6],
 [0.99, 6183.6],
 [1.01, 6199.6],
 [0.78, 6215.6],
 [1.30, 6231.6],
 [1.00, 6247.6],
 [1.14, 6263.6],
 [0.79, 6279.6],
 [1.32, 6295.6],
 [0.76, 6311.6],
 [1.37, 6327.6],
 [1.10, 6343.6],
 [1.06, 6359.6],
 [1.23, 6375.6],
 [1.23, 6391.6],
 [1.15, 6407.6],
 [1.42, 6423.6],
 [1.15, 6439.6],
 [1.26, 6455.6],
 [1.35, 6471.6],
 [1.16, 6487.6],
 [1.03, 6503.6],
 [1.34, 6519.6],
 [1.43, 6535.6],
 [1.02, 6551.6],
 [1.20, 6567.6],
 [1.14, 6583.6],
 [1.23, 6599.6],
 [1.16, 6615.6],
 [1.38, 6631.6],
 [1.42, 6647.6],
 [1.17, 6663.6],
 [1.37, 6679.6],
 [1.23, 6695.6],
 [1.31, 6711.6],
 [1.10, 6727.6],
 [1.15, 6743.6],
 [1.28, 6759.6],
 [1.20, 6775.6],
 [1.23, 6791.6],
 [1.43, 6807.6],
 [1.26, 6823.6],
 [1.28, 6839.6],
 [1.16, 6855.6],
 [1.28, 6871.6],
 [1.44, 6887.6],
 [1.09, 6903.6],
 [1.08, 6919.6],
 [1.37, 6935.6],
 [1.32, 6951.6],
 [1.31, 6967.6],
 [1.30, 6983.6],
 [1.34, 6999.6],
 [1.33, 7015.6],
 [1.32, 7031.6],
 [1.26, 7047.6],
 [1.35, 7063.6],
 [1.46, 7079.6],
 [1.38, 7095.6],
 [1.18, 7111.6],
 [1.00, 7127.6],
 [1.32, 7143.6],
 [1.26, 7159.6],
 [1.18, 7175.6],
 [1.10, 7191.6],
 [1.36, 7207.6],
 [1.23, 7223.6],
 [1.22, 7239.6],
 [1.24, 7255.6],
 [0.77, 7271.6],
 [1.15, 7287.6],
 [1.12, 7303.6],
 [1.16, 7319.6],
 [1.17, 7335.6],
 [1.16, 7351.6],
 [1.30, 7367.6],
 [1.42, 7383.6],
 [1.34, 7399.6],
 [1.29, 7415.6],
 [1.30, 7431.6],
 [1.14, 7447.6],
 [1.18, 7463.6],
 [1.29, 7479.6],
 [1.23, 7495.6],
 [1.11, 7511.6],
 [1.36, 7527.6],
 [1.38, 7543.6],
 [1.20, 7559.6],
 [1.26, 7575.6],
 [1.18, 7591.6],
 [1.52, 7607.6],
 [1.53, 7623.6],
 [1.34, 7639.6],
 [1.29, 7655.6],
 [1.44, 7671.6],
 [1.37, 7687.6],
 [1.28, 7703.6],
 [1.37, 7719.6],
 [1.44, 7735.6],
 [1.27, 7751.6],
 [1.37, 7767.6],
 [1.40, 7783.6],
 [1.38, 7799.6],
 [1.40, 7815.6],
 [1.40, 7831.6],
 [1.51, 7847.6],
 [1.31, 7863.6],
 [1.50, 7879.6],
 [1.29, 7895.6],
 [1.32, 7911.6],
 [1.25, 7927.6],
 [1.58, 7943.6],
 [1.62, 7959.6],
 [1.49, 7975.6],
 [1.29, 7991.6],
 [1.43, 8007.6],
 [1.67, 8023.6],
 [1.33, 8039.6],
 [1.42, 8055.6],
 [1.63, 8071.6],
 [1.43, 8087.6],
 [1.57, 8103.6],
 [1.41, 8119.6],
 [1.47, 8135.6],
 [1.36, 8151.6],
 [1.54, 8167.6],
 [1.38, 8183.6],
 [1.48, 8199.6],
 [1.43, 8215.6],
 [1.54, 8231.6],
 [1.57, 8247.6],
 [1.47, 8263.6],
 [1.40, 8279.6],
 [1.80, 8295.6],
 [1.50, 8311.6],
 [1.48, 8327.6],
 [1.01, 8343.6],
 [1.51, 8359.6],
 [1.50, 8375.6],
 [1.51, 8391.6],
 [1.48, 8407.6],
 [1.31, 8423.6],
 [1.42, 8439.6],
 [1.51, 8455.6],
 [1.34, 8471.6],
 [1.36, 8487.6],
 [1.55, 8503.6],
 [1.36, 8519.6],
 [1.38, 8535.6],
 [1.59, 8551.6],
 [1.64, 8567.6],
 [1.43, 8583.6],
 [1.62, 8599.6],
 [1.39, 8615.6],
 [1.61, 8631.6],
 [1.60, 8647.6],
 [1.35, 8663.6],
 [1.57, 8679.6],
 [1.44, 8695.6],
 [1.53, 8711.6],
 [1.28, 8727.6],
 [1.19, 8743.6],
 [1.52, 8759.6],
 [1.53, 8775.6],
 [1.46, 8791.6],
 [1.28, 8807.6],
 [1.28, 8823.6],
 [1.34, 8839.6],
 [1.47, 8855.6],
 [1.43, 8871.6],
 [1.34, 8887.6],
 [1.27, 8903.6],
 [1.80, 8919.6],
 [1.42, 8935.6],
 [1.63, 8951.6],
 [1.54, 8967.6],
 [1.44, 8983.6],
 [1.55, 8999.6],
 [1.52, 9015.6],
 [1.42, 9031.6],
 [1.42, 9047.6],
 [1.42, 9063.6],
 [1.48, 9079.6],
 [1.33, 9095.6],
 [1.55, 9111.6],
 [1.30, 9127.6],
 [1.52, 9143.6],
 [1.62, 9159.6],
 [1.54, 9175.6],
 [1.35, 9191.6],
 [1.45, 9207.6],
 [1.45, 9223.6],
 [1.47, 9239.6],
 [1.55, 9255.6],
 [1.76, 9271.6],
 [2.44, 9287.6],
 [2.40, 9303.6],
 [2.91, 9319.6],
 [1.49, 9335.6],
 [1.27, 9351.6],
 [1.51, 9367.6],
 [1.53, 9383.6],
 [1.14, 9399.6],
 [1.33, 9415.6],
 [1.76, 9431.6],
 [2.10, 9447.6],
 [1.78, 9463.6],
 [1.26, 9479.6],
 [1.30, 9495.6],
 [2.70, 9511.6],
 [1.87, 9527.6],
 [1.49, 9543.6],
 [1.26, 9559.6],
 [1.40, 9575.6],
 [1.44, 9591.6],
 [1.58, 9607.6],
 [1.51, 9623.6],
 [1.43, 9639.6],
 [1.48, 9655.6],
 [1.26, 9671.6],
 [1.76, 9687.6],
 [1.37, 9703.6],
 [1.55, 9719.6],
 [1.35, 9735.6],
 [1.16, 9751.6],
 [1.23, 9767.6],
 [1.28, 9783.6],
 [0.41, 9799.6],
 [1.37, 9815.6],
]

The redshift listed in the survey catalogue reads 0.42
